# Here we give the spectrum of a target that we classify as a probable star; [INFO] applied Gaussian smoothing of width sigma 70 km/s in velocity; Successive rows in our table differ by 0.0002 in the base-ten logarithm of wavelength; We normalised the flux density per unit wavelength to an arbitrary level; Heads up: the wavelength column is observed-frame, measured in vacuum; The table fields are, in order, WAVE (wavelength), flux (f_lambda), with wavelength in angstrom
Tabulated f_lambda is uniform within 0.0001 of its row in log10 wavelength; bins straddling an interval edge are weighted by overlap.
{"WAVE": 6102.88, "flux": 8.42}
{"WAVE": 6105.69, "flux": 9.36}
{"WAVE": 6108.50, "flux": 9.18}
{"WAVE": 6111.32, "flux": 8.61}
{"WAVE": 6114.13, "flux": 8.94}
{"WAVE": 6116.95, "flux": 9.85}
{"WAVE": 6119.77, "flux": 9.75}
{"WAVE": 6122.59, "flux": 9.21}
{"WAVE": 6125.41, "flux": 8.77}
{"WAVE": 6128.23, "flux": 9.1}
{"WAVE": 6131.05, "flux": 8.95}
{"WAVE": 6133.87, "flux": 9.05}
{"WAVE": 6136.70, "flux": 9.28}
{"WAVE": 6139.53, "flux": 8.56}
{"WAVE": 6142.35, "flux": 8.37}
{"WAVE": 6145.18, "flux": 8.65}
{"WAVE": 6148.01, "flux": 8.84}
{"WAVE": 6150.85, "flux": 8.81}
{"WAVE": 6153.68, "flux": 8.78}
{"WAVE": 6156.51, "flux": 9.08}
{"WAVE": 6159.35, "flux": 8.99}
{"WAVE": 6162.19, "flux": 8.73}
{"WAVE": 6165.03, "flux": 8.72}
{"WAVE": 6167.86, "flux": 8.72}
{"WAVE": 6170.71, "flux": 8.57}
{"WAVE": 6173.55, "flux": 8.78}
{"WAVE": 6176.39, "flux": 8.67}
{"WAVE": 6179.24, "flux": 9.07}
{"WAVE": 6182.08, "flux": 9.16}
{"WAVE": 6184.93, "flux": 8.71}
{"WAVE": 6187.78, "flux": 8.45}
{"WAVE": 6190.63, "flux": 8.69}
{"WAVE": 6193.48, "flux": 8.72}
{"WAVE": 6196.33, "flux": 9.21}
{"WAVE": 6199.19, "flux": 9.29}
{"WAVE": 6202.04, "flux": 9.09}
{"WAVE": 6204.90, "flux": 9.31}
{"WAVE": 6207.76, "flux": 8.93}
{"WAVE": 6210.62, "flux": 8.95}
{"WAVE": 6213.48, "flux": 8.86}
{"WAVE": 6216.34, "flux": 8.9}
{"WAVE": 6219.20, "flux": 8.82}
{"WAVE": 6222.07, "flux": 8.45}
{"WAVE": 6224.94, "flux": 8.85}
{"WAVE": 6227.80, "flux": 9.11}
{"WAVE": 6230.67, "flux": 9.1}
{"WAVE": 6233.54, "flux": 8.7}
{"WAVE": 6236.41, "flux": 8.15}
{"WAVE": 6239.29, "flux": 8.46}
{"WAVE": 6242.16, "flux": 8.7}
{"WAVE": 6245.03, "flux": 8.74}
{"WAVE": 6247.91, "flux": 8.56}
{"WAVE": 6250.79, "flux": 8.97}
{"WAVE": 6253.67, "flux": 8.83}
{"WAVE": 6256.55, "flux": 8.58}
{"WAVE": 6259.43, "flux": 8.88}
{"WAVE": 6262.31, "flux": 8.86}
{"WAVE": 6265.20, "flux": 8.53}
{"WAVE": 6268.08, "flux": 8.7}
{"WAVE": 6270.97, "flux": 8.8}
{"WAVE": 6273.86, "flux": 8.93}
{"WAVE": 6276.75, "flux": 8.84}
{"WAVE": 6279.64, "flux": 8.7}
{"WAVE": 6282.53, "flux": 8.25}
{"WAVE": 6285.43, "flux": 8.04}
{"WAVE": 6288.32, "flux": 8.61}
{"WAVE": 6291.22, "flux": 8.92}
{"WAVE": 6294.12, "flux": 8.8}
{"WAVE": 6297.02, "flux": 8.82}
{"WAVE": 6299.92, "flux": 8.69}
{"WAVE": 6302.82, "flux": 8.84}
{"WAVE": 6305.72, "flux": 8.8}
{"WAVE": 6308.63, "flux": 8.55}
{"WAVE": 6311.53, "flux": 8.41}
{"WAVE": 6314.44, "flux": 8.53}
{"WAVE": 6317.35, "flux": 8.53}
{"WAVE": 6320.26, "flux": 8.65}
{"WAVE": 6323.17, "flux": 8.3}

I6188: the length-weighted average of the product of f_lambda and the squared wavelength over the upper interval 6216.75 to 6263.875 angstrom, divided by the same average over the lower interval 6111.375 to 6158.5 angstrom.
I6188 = 1.01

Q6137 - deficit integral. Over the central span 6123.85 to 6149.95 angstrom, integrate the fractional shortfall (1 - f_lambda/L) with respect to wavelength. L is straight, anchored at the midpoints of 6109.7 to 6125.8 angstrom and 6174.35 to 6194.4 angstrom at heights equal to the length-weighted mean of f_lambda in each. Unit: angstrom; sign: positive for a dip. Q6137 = 0.7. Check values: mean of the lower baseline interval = 9.21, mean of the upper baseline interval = 8.78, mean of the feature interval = 8.84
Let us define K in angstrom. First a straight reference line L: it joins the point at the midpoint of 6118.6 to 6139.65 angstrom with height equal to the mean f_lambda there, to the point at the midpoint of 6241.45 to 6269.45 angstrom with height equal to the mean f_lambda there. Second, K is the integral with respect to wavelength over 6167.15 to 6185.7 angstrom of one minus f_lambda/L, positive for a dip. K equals 0.3 angstrom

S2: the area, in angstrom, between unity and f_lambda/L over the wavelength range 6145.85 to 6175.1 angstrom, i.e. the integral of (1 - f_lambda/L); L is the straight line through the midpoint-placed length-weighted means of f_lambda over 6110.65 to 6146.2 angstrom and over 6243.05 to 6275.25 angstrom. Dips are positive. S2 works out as 0.5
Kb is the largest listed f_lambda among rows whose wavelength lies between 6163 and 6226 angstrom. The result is 9.31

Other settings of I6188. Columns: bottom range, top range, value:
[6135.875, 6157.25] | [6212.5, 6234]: 1.03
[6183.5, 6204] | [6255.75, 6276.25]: 1.01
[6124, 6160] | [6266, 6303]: 1.03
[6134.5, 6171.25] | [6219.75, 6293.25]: 1.02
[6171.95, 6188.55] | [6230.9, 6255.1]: 1.00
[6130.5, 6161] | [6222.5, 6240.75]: 1.01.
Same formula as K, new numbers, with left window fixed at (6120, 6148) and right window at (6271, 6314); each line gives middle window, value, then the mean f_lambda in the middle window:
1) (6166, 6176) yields 0.2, 8.7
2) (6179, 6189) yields 0.0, 8.83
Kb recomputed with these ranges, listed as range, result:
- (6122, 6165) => 9.28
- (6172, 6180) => 9.07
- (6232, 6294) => 8.97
